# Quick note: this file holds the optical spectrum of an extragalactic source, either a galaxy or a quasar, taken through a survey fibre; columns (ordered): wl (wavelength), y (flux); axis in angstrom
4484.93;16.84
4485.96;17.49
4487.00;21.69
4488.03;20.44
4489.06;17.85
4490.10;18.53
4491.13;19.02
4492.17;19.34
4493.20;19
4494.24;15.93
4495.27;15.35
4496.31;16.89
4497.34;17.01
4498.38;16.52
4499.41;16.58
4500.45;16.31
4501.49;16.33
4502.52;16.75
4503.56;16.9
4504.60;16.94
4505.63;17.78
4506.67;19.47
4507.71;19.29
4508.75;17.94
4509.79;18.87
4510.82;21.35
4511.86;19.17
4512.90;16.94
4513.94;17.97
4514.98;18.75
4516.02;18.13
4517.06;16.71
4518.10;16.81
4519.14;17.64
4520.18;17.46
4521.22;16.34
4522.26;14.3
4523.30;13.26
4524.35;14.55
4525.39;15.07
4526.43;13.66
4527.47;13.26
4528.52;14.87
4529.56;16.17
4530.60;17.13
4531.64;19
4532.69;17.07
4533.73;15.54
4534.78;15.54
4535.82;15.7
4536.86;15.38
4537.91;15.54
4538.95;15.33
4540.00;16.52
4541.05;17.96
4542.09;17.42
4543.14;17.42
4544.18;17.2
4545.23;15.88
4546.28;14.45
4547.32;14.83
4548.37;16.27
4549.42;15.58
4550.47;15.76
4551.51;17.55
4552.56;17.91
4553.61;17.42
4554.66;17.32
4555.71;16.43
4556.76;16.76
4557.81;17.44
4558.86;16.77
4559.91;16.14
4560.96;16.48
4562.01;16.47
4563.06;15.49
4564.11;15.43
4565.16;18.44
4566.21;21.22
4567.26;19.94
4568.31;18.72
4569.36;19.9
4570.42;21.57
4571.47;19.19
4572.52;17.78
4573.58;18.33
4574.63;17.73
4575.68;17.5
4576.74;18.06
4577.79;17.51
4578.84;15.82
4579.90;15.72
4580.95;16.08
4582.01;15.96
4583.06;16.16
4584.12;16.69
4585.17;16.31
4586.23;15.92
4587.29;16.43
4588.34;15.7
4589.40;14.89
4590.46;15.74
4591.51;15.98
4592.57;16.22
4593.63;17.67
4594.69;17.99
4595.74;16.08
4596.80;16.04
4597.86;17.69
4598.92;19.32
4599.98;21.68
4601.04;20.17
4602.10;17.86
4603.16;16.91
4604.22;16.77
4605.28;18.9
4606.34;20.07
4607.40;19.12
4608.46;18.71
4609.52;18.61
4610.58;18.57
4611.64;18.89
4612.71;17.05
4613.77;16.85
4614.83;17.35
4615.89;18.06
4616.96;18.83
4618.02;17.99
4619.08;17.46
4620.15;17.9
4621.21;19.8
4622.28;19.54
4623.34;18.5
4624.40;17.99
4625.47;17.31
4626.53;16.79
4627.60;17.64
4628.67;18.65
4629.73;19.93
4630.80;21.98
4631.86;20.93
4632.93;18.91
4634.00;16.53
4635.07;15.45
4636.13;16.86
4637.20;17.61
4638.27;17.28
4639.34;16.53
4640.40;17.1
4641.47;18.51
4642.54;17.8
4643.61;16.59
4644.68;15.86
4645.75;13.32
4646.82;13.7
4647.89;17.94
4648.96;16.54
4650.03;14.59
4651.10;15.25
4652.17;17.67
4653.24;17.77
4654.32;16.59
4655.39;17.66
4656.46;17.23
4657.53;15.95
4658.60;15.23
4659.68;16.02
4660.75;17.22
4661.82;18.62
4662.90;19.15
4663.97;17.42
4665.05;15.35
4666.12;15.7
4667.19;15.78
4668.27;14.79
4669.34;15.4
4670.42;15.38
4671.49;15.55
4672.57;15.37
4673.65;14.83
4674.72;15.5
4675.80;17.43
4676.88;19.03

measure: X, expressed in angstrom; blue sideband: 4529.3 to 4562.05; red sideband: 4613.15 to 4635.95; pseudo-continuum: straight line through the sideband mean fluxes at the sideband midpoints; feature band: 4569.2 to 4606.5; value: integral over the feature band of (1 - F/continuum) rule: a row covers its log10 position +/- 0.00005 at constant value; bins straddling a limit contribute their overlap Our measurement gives 0.1 angstrom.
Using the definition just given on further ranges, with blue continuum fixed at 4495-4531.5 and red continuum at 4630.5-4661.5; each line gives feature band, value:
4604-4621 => -1.4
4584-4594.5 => 0.4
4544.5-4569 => -0.1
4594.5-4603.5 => -0.7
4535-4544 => 0.2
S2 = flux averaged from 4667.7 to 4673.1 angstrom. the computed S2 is 15.3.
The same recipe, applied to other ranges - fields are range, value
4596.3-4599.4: 17.7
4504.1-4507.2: 18.1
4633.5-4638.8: 16.7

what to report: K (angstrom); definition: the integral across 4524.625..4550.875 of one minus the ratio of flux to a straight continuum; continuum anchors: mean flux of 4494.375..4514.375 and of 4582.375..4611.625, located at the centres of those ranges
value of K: 2.4 angstrom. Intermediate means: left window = 17.6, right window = 17.5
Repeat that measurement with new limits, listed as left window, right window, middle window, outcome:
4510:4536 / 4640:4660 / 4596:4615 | -2.2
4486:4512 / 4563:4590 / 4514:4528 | 1.5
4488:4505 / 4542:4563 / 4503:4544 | 0.3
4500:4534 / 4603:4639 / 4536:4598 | 2.3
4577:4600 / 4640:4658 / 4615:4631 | -1.9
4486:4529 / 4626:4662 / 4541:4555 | 0.5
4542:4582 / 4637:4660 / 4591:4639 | -3.9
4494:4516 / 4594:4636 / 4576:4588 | 1.1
